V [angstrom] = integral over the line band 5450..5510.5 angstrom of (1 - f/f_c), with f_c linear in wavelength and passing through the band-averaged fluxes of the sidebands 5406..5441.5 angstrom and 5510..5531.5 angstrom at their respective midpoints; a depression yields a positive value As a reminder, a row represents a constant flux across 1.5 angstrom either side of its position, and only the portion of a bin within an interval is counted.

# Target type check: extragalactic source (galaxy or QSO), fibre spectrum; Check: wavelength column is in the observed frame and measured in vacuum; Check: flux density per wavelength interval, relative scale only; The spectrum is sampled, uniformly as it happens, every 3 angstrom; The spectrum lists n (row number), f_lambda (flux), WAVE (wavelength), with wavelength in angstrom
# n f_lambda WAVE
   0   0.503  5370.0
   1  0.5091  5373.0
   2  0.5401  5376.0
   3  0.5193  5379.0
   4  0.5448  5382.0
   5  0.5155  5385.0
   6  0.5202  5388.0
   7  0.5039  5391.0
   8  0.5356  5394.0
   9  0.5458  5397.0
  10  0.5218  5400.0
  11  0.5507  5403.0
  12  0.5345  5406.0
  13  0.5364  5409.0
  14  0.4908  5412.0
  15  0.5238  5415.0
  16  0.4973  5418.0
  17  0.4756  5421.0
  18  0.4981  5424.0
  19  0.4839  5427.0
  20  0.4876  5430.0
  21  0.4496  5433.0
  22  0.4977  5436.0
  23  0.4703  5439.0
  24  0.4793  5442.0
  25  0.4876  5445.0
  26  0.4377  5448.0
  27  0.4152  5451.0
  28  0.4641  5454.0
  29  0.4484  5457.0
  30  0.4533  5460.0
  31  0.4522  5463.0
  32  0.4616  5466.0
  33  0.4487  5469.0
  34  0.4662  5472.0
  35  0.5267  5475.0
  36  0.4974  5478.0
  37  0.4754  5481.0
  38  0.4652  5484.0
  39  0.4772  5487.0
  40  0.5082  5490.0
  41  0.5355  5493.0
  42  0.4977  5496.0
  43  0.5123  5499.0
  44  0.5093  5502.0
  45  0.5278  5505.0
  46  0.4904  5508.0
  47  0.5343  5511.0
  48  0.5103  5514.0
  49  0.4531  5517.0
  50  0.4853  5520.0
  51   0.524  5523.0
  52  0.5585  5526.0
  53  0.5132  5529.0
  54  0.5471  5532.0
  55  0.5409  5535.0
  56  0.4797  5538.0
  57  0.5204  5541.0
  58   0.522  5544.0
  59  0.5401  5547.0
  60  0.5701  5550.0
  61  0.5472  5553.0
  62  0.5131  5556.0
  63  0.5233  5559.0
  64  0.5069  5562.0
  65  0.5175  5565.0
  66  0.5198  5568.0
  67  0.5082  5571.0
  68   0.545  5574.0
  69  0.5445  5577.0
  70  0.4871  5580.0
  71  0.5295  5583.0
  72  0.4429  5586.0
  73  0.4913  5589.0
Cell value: 2.6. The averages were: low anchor 0.493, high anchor 0.512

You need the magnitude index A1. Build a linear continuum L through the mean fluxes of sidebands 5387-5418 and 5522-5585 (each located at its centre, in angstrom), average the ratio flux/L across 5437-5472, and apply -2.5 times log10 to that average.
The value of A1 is 0.151 mag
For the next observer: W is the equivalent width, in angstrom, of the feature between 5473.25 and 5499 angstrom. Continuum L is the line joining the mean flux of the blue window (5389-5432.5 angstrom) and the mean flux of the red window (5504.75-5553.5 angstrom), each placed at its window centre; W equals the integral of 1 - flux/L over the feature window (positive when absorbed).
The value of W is 0.9 angstrom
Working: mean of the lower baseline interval 0.512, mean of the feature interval 0.498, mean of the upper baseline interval 0.521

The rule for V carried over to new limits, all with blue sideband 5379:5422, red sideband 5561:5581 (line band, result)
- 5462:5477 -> 1.39 angstrom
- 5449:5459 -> 1.50 angstrom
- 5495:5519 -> 0.75 angstrom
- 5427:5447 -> 1.66 angstrom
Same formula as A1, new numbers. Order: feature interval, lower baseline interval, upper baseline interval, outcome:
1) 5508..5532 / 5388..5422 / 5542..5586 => 0.022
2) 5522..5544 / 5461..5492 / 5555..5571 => -0.050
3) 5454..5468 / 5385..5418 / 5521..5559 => 0.160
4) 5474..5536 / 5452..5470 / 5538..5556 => -0.032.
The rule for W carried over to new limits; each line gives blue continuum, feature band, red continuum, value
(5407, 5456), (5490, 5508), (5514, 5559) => -0.22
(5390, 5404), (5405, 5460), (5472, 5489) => 3.46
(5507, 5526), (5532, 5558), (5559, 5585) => -0.94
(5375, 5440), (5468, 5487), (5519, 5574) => 1.38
